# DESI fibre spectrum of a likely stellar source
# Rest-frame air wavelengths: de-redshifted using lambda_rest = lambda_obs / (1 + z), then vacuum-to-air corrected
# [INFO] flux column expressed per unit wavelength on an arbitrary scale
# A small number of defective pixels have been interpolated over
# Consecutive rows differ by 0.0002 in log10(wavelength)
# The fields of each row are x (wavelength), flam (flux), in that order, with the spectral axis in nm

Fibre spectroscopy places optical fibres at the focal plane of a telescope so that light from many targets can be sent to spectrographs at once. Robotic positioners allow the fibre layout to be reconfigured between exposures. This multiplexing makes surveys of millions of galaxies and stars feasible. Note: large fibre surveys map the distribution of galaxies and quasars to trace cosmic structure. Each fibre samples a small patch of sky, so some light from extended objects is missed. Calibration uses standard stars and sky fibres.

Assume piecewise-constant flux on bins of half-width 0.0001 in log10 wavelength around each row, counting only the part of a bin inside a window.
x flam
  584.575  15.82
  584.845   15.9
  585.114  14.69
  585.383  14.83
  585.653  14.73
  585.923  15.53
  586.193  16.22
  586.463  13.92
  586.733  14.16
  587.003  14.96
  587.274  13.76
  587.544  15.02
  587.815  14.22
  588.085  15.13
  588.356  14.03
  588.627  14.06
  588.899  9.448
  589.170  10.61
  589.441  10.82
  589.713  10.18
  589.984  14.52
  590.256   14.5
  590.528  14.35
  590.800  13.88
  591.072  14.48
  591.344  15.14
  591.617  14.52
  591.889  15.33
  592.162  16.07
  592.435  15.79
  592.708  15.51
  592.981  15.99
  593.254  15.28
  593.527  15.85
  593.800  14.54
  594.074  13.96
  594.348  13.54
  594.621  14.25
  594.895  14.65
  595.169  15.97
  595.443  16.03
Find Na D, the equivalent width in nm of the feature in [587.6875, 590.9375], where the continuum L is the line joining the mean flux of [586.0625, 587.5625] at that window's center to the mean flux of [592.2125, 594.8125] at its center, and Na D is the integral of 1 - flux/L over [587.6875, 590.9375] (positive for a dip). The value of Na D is 0.396 nm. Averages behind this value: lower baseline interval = 14.6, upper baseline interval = 15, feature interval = 13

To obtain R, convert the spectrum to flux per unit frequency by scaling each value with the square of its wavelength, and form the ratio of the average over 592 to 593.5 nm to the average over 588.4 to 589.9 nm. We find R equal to 1.4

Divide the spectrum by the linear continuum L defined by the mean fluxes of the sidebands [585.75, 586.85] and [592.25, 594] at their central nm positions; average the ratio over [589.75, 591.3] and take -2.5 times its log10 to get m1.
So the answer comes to 0.08 mag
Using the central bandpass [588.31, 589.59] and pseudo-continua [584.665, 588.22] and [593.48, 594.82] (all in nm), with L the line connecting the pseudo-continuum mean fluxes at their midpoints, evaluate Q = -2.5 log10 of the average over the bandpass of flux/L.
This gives 0.26 mag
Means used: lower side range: 14.9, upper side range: 14.3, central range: 11.6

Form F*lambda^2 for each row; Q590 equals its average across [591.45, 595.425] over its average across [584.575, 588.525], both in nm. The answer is 1.0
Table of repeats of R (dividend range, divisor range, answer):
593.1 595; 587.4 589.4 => 1.14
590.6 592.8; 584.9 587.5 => 1.04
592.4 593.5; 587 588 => 1.10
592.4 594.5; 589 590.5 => 1.24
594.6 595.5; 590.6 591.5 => 1.07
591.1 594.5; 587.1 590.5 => 1.17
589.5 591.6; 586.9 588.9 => 0.99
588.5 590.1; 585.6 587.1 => 0.78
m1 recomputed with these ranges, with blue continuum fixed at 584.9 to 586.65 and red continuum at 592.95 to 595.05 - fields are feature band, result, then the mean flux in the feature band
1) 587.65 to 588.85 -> 0.07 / 14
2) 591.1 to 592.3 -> -0.03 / 15.2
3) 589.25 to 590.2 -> 0.23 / 12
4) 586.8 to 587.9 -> 0.03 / 14.5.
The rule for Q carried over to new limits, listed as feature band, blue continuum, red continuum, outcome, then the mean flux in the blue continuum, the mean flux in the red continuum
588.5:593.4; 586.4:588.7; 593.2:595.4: 0.05 mag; 14.4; 14.8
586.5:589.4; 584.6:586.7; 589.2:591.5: 0.06 mag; 15.1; 13.4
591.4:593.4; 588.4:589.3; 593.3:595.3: -0.14 mag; 11.6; 14.7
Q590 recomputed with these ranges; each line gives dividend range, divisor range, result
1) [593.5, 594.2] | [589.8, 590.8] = 1.04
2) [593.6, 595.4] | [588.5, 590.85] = 1.20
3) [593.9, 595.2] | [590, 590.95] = 1.02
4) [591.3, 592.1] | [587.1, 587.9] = 1.06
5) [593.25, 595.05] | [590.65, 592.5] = 0.98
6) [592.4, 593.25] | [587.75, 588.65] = 1.11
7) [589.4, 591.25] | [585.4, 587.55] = 0.92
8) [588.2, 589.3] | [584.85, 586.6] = 0.81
